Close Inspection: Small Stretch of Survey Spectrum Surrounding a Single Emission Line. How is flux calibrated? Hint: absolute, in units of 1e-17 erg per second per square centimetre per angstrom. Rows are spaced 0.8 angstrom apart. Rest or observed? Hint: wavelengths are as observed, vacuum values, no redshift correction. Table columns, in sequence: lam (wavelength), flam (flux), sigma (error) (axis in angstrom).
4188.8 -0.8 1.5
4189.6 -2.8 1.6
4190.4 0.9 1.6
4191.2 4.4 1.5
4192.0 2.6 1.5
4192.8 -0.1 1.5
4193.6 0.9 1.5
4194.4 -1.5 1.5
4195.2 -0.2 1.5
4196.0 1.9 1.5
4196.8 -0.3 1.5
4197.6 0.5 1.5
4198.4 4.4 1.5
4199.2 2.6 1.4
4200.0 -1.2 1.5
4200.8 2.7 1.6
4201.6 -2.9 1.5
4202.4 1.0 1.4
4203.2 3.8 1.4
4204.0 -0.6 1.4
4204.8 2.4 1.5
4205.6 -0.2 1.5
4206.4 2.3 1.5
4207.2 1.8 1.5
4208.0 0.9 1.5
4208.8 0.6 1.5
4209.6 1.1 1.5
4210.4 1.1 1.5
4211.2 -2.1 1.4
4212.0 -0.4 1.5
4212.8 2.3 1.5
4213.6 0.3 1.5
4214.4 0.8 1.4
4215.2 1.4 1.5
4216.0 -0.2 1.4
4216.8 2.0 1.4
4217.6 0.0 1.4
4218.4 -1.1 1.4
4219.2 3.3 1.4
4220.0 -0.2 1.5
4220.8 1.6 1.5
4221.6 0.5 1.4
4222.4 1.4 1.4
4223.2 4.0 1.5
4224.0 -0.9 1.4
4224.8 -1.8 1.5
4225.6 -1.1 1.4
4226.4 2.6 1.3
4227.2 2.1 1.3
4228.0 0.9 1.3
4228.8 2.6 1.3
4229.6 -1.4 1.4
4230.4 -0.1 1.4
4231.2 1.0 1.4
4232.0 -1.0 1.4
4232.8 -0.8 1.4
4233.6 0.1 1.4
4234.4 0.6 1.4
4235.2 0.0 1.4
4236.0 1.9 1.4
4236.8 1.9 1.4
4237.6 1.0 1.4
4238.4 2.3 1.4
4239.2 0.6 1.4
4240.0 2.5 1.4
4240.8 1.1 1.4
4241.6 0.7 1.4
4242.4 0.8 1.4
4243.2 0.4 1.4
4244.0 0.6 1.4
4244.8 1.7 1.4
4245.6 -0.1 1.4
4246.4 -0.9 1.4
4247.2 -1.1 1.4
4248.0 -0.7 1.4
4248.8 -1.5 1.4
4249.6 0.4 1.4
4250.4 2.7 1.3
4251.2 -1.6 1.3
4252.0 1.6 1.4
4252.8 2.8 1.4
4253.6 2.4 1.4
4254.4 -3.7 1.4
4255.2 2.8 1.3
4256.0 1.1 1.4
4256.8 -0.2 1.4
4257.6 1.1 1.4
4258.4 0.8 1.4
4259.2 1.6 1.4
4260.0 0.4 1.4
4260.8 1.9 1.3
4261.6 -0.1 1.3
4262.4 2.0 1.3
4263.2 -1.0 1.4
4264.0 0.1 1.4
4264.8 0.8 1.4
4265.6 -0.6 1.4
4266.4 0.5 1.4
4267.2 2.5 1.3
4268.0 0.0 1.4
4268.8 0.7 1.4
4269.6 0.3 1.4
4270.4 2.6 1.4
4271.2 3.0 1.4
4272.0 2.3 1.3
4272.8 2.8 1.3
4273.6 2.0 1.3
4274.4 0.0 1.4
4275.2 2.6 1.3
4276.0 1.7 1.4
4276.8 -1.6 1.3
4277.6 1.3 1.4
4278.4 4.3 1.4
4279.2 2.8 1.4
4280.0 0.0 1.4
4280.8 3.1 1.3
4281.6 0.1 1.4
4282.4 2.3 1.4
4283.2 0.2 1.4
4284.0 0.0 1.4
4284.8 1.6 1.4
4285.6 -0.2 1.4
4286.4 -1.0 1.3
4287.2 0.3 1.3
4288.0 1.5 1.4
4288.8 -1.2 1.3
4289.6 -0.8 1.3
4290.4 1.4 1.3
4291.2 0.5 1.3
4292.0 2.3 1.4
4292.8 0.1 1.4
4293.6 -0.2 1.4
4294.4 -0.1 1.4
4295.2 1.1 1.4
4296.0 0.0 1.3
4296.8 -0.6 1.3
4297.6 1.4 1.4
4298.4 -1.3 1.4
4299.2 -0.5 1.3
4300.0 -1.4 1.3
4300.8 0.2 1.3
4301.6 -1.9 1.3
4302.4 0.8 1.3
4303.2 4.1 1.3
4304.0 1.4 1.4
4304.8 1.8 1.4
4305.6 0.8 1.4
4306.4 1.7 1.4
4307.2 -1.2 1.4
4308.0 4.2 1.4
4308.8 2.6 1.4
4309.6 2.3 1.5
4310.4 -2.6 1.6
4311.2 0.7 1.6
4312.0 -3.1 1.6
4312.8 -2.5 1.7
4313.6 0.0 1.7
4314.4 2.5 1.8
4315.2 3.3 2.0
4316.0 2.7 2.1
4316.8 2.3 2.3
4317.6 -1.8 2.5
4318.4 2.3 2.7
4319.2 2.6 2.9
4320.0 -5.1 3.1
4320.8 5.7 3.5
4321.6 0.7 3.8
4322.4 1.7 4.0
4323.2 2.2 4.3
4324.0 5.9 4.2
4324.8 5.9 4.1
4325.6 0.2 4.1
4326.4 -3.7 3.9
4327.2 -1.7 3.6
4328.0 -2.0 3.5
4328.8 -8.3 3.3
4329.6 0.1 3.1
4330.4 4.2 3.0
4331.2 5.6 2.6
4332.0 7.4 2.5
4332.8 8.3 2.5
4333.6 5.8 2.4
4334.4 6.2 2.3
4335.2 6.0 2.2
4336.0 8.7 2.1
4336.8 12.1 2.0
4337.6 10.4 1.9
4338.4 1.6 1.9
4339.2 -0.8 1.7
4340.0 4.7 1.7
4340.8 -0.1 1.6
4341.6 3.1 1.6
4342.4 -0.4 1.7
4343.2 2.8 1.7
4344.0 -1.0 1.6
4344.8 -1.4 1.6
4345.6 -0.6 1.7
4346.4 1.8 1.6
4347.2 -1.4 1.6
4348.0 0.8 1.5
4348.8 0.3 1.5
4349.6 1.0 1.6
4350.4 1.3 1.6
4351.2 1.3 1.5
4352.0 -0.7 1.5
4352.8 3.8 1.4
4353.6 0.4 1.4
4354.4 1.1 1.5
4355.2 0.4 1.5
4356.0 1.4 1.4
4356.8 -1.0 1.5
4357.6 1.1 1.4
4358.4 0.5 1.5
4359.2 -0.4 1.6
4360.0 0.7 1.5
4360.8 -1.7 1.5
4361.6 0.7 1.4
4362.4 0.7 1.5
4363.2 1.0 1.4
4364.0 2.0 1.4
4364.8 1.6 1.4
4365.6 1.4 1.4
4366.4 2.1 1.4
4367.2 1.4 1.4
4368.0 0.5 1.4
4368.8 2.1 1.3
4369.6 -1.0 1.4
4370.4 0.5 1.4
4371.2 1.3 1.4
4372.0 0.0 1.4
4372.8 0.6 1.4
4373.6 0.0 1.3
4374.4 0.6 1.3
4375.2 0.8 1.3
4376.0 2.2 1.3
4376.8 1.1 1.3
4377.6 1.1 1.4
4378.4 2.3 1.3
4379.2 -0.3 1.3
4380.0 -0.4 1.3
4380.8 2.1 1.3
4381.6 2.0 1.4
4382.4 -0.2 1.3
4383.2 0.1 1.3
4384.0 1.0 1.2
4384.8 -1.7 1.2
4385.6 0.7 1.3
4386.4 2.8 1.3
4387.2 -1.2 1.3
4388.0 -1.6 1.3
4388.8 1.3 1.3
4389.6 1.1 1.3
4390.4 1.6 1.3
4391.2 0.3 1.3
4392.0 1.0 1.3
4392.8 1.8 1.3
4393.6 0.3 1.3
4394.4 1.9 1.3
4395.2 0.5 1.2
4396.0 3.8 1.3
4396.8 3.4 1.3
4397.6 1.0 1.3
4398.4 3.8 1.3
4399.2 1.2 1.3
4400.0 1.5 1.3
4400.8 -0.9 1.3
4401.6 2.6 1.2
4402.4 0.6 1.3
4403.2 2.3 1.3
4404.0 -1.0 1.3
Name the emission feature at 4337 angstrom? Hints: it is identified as [O II]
